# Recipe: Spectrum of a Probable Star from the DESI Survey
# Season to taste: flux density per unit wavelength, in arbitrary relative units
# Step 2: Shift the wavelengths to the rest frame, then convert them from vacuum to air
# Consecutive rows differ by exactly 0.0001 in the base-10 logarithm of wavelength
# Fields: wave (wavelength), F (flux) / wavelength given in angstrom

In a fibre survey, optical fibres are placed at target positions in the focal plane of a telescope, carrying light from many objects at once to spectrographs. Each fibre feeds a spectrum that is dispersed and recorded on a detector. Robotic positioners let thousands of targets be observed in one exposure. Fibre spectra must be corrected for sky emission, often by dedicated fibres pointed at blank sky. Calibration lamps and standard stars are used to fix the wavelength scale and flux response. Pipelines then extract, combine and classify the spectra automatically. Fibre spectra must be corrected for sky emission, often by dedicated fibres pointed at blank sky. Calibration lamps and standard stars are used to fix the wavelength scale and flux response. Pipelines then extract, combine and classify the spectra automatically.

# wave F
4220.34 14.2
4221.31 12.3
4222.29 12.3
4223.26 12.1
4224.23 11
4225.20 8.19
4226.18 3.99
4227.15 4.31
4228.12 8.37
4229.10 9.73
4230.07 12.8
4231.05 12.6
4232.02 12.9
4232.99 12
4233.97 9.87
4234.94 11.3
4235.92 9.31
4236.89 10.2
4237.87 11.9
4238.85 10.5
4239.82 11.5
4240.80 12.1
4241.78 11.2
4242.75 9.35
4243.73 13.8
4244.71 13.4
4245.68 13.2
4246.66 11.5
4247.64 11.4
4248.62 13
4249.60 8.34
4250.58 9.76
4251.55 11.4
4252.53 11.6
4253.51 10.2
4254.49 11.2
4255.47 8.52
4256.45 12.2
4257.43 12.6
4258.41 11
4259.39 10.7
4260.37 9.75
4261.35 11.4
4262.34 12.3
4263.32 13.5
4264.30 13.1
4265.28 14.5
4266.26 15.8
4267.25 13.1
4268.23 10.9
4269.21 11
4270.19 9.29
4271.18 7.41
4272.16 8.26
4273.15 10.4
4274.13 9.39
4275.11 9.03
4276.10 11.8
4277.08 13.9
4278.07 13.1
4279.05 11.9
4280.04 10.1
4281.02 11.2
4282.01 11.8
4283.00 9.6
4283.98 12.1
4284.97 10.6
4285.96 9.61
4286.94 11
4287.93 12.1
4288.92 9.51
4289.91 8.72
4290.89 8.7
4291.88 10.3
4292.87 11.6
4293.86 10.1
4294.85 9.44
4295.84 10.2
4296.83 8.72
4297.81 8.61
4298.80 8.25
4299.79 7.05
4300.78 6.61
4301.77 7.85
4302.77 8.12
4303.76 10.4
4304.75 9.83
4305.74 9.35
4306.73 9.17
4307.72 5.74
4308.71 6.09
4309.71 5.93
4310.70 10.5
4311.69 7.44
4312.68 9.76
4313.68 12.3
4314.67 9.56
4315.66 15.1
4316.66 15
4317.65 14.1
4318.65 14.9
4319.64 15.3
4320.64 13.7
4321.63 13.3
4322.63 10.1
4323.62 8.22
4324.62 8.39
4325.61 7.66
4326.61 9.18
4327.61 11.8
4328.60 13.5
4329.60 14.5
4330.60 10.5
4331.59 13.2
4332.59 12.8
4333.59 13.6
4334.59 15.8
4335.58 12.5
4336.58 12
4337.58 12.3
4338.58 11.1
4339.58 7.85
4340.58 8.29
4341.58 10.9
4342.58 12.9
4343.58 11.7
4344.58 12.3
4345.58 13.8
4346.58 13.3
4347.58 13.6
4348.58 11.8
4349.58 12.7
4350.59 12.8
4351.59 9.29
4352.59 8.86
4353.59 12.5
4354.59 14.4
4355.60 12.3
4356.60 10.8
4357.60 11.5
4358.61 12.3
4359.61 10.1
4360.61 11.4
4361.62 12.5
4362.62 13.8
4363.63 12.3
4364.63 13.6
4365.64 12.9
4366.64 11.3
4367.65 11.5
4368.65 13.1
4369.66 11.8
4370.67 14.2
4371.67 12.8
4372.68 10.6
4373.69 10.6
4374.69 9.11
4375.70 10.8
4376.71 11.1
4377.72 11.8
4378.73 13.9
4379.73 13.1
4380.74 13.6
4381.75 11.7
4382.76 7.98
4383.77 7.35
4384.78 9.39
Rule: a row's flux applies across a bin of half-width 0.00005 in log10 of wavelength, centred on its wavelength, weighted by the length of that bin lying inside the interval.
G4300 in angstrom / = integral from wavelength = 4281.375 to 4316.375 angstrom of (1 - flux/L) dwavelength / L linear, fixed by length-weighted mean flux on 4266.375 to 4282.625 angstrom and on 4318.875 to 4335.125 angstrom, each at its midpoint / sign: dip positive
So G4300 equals 5.8 angstrom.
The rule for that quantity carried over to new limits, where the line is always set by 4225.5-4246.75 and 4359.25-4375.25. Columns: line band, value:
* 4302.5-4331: 2.0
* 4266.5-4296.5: 1.5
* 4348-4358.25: 0.1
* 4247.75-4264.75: -0.5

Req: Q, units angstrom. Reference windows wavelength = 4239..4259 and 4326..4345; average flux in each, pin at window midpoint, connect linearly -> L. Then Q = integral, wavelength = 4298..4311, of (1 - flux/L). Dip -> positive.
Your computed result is 4.1 angstrom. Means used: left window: 11.3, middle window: 8.04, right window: 11.9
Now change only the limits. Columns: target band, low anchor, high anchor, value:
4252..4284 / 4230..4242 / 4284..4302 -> -3.1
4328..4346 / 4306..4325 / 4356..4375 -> -1.5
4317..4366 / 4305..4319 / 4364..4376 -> -4.1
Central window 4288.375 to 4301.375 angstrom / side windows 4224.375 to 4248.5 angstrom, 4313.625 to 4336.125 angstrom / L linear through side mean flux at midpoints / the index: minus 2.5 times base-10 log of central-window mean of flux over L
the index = 0.287 mag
